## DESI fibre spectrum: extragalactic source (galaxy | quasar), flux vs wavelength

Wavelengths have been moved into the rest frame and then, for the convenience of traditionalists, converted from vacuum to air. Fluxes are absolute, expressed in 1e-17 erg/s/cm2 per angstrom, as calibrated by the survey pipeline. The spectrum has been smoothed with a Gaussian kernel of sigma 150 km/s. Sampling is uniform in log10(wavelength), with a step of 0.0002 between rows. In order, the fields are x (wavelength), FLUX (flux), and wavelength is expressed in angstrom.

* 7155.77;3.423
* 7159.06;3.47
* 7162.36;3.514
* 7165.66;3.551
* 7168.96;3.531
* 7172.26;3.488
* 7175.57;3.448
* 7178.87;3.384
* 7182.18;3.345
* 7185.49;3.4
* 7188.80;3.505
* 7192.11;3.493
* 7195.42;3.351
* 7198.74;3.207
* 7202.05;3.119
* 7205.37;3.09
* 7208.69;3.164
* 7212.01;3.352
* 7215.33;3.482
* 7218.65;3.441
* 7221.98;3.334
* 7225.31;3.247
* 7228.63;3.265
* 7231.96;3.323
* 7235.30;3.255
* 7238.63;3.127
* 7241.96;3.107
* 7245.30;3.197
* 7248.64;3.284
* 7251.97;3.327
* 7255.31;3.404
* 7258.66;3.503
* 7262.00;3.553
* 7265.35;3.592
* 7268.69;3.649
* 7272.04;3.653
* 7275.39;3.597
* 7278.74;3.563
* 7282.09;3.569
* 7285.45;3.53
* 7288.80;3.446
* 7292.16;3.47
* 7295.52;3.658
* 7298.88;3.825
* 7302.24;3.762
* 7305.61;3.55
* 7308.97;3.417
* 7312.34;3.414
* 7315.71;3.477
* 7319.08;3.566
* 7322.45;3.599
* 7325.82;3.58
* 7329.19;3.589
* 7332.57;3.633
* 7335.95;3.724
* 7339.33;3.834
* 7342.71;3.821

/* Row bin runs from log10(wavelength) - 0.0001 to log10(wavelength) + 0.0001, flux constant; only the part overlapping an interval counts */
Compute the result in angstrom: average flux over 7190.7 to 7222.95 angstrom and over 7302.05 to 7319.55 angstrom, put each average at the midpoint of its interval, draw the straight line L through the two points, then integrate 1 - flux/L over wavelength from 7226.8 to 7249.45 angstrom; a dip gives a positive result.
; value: 1.0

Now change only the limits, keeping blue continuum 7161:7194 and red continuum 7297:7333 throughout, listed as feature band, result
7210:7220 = 0.23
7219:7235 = 0.94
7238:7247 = 0.96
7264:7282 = -0.31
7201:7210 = 0.94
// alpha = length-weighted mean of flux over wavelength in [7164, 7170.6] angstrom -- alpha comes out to 3.54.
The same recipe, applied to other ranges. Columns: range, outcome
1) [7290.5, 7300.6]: 3.65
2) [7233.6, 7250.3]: 3.19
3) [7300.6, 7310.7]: 3.57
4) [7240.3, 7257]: 3.26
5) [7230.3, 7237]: 3.29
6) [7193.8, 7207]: 3.19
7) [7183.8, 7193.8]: 3.47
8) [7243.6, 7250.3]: 3.24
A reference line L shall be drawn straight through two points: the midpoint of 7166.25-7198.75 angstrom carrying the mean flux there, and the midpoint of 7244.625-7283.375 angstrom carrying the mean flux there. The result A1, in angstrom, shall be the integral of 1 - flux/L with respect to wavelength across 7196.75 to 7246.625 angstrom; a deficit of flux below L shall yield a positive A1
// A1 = 3.1 angstrom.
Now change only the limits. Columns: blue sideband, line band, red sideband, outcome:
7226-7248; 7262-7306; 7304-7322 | -2.8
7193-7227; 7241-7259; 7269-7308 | 0.8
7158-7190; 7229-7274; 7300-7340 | 1.9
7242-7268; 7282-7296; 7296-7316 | 0.0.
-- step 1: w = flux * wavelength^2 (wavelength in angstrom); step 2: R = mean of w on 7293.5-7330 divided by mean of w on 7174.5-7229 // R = 1.11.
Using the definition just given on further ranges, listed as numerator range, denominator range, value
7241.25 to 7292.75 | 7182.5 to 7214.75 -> 1.07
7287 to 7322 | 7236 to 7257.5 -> 1.11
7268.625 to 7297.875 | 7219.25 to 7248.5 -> 1.12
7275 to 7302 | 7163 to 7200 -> 1.08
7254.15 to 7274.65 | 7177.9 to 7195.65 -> 1.07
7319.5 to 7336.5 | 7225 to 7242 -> 1.15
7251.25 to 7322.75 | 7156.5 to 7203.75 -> 1.07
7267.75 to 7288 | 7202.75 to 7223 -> 1.11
